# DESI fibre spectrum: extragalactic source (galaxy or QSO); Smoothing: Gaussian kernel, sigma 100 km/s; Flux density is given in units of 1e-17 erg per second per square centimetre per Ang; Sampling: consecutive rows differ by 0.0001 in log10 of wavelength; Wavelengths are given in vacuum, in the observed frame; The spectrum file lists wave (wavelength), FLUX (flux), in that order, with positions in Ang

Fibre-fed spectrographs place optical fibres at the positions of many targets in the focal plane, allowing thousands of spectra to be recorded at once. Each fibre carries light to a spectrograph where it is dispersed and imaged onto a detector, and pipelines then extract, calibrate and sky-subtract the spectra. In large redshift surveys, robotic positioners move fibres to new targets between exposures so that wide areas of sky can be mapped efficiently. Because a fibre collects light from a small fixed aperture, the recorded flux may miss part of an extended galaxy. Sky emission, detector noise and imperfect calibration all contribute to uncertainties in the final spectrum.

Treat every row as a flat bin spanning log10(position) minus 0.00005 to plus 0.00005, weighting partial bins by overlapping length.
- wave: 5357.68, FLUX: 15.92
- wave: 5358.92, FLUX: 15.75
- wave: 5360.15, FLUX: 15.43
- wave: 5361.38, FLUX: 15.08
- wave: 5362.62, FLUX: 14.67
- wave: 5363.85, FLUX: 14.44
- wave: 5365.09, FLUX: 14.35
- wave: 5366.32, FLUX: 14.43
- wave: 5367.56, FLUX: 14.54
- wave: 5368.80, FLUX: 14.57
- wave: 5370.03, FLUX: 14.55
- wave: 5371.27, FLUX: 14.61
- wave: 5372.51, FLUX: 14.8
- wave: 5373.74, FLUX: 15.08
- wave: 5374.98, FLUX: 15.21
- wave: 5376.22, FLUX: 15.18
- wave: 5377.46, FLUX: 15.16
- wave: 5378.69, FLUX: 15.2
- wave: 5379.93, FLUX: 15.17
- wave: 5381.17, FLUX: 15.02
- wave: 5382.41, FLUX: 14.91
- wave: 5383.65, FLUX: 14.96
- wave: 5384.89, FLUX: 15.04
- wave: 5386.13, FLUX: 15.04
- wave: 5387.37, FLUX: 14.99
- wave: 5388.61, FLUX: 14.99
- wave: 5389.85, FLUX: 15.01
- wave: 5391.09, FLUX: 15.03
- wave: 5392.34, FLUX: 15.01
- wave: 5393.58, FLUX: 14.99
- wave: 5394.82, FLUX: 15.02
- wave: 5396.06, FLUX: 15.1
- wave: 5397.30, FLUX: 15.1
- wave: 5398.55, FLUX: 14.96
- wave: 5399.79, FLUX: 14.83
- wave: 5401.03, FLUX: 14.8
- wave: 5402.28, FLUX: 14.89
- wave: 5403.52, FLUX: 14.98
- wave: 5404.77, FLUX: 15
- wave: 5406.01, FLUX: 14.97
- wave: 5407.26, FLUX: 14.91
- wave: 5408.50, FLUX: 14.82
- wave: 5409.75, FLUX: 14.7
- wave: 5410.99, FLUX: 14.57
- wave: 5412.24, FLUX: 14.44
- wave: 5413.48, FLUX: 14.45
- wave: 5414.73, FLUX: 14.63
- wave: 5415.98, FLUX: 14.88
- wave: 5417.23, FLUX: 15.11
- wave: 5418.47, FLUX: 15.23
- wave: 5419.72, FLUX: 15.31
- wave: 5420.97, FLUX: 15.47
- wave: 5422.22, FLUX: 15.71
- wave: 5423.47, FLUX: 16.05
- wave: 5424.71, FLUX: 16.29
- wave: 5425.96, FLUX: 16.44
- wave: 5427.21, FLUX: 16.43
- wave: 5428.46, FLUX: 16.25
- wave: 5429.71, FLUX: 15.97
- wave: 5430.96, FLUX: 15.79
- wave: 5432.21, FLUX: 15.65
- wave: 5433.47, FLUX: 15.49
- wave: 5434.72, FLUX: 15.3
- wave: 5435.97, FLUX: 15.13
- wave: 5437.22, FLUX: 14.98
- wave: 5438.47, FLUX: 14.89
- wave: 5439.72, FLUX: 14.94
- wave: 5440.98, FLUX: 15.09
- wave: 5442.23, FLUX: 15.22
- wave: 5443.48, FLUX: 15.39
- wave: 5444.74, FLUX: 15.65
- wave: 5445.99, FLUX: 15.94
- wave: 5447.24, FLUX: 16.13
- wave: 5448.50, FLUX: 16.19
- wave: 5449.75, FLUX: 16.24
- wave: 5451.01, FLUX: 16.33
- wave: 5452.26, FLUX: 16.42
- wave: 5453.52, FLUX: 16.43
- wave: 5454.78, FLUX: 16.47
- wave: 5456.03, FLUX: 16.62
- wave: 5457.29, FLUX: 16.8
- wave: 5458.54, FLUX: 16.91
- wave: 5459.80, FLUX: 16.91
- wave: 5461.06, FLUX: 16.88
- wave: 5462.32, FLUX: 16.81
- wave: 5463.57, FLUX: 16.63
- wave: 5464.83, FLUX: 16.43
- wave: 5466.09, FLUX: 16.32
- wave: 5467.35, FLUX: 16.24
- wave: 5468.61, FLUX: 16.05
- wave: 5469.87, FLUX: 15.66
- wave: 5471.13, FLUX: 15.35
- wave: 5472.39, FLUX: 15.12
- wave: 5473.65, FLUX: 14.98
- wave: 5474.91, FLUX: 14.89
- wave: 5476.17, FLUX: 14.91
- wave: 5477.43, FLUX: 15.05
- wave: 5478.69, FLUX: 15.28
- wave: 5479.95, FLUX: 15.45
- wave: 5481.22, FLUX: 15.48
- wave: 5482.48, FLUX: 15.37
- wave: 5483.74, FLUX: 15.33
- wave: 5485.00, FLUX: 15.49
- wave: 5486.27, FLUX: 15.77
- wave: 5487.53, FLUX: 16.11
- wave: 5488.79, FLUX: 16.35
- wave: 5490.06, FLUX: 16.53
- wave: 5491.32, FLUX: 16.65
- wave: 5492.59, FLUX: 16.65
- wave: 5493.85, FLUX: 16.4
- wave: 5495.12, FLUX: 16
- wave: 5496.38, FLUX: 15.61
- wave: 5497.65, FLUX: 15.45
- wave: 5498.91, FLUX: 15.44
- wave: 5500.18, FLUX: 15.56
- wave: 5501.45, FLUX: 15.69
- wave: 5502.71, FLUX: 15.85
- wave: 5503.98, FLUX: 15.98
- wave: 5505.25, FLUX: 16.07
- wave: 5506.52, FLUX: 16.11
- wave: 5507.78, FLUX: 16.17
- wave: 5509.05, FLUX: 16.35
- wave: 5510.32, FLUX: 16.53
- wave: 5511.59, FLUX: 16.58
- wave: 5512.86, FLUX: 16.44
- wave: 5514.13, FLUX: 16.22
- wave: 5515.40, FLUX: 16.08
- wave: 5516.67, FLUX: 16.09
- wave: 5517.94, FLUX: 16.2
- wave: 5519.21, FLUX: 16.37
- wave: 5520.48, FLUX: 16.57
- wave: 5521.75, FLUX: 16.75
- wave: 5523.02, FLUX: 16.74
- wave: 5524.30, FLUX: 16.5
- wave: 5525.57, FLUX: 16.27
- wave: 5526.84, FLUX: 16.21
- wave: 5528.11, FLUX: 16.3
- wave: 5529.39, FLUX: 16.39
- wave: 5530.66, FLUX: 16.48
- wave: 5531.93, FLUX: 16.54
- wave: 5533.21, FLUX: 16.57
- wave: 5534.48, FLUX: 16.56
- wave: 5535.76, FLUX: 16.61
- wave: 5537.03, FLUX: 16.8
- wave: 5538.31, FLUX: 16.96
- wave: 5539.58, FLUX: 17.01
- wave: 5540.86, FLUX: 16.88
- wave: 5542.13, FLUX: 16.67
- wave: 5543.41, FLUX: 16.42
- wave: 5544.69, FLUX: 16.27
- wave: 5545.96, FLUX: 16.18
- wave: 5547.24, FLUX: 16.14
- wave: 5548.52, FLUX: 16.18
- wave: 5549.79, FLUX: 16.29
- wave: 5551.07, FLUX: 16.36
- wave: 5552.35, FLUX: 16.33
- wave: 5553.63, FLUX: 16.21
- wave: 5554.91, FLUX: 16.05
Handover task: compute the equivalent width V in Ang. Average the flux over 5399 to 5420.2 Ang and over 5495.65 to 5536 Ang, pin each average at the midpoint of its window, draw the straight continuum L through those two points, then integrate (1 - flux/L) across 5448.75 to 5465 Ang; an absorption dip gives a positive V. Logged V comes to -1.2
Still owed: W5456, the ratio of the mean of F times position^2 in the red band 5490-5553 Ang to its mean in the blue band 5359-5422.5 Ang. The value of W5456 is 1.15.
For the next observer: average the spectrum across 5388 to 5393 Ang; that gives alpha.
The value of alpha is 15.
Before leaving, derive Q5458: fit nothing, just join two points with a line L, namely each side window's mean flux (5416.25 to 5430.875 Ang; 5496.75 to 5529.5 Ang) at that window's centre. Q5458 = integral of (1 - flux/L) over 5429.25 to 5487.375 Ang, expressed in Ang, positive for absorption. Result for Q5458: 0.6 Ang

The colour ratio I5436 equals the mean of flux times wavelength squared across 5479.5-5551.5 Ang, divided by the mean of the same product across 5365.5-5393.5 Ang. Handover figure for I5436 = 1.1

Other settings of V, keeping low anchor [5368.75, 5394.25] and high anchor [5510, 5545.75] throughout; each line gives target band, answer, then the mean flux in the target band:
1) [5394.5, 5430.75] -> 0.2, 15.2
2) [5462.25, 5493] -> 0.4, 15.8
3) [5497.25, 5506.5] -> 0.3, 15.7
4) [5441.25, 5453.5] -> -0.2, 15.9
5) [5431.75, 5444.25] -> 0.3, 15.2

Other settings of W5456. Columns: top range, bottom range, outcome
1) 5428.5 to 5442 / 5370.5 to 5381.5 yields 1.04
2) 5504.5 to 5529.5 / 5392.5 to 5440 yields 1.11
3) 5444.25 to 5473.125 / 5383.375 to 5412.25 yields 1.12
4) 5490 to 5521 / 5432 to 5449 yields 1.07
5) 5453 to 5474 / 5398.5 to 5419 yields 1.12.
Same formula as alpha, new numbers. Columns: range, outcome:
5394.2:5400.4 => 15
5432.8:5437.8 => 15.2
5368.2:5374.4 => 14.7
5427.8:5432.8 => 15.9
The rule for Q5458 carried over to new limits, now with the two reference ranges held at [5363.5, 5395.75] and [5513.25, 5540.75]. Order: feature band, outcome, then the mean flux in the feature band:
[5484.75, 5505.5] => 0.21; 16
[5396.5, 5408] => 0.16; 14.9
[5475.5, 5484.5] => 0.40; 15.3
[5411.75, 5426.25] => 0.01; 15.3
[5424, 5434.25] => -0.39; 16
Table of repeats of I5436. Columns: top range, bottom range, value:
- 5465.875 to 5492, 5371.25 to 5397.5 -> 1.08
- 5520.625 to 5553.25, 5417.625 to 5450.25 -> 1.09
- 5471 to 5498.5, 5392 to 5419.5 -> 1.08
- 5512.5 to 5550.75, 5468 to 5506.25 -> 1.07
